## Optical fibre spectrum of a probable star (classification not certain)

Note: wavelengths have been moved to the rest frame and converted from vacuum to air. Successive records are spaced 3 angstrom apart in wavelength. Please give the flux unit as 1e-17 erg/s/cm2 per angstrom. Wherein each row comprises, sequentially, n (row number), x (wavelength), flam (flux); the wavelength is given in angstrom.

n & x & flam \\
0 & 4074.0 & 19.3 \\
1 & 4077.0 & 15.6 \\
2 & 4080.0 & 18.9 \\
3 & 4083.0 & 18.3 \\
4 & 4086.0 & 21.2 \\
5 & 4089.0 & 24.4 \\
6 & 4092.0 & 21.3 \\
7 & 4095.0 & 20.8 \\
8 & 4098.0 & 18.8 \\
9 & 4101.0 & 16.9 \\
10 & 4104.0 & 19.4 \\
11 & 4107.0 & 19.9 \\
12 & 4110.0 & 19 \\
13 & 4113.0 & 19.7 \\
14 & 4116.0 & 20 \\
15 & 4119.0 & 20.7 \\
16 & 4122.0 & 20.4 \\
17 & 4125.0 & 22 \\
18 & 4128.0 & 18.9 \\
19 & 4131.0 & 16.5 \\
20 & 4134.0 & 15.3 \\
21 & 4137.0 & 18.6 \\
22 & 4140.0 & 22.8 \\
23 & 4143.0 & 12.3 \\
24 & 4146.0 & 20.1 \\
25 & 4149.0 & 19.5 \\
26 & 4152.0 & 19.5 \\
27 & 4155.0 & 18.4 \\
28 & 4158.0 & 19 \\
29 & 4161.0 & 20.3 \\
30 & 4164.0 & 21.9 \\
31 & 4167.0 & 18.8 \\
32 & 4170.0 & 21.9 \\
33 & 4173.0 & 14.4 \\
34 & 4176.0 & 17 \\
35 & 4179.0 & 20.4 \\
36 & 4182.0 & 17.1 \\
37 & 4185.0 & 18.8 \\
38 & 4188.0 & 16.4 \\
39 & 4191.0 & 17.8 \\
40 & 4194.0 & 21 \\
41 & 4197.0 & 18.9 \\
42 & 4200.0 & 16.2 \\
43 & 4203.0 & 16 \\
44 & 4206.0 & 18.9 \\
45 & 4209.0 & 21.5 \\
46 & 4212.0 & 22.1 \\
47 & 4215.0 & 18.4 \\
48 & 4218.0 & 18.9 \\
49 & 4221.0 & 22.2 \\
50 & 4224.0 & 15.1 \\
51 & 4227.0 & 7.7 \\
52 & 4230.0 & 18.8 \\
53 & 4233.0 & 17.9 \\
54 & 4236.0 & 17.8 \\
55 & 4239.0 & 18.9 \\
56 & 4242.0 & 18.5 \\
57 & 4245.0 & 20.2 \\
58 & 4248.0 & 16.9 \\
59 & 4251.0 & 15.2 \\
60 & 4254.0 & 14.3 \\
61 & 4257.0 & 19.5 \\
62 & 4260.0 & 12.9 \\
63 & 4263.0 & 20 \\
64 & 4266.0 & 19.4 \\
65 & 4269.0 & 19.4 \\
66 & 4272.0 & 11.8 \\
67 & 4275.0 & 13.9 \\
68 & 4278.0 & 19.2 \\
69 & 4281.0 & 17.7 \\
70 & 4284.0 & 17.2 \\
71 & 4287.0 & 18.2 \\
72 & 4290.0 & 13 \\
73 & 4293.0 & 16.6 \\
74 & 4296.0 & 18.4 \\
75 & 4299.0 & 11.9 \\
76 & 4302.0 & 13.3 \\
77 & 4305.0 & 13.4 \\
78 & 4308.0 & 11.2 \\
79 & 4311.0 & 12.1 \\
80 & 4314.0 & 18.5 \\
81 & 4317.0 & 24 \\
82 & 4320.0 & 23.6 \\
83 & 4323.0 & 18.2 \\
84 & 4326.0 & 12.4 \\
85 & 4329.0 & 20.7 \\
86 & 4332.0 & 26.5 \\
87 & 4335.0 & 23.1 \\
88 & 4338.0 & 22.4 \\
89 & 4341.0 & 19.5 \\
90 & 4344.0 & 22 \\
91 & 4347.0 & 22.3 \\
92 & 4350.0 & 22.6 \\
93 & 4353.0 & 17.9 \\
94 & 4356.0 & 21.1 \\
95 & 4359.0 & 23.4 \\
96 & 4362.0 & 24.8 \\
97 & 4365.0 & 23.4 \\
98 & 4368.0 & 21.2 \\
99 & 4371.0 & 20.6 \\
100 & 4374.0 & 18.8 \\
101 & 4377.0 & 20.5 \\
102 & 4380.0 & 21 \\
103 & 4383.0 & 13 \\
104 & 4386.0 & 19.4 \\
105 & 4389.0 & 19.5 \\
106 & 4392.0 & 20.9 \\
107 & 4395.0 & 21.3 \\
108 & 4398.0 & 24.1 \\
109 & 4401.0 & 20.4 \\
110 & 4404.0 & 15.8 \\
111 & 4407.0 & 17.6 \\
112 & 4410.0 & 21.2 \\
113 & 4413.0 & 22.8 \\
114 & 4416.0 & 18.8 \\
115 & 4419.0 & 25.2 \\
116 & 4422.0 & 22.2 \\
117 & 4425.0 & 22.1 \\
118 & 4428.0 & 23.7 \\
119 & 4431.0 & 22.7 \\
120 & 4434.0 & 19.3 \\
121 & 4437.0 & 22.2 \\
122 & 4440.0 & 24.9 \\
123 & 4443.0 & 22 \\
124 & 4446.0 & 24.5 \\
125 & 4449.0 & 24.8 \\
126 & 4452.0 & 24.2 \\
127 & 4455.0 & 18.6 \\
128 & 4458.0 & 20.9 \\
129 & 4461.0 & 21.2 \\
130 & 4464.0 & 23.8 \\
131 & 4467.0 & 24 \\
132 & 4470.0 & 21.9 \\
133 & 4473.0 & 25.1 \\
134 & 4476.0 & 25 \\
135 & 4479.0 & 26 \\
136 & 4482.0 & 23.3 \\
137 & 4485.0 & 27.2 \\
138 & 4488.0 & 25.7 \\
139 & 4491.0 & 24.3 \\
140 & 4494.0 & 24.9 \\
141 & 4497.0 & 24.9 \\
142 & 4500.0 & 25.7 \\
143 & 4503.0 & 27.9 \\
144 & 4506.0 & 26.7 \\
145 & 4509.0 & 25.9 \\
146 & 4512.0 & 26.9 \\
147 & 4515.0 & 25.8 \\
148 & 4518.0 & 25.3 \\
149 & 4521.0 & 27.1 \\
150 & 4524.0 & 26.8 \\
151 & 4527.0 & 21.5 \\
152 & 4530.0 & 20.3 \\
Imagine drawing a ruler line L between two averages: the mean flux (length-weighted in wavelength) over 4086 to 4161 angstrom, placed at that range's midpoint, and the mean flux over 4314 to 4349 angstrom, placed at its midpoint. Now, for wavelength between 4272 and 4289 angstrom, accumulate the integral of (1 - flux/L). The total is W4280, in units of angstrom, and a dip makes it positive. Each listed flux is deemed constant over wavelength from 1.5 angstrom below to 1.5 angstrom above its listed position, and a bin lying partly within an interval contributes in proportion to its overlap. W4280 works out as 3.4 angstrom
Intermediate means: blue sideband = 19.4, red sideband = 21.2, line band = 16.6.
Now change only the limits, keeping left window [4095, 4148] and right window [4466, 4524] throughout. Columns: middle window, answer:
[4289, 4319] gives 9.14 angstrom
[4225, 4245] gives 3.94 angstrom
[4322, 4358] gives 3.15 angstrom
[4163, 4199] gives 2.48 angstrom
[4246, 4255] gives 2.30 angstrom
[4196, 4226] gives 2.77 angstrom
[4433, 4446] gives 1.09 angstrom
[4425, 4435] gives 0.94 angstrom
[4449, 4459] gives 1.21 angstrom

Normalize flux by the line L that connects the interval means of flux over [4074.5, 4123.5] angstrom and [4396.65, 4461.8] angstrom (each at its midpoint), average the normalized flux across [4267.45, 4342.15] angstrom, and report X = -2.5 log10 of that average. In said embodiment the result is 0.20 mag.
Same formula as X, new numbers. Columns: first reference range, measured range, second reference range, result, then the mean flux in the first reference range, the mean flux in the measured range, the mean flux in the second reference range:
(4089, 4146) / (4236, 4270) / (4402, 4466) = 0.15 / 19.2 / 17.7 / 21.8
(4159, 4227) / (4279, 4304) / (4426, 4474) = 0.26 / 18.6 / 15.8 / 22.7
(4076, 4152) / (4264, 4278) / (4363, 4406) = 0.19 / 19.3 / 16.6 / 20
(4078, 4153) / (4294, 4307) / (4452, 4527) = 0.47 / 19.4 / 14.2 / 24.7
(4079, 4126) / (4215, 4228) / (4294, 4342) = 0.15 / 20.1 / 16.6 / 18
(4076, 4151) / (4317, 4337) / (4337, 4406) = -0.03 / 19.3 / 21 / 20.7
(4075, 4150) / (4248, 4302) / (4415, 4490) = 0.28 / 19.3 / 16.3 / 23.2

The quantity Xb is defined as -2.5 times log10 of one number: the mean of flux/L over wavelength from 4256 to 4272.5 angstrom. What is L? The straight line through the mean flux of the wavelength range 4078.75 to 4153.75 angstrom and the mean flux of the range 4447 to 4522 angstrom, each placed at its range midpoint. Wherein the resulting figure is 0.23 mag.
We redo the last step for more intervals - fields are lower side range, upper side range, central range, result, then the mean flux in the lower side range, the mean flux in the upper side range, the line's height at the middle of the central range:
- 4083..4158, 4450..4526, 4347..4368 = 0.03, 19.4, 24.7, 22.8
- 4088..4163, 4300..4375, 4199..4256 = 0.11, 19.4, 19.8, 19.6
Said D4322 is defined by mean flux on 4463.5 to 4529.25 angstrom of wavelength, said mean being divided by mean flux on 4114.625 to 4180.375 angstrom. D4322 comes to 1.3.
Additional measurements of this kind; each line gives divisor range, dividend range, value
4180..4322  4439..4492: 1.37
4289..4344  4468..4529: 1.42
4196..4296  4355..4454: 1.23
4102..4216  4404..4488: 1.20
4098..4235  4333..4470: 1.15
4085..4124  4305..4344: 0.95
